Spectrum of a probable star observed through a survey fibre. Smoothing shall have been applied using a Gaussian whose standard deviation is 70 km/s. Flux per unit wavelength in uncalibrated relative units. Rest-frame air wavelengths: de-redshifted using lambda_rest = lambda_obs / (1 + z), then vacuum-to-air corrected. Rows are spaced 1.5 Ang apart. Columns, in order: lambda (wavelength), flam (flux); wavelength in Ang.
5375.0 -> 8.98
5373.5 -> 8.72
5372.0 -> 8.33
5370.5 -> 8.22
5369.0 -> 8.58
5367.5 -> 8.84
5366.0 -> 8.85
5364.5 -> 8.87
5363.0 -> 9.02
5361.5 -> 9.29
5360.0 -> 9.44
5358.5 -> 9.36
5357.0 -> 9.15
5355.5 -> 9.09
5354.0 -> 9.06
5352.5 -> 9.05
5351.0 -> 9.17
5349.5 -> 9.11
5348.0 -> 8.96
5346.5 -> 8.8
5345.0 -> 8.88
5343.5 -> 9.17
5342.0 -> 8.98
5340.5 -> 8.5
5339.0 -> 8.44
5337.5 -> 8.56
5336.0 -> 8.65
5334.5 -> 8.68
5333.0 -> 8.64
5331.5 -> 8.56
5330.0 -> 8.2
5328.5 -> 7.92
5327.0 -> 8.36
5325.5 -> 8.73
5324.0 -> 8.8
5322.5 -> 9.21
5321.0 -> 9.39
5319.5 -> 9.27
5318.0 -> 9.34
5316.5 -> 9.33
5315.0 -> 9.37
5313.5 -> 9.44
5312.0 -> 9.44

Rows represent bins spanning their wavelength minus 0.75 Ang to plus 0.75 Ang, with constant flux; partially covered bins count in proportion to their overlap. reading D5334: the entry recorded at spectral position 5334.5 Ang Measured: 8.68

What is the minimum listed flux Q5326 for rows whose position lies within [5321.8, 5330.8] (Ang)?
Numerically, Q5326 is 7.92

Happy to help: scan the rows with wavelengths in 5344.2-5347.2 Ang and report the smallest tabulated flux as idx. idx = 8.8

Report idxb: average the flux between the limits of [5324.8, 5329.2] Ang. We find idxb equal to 8.34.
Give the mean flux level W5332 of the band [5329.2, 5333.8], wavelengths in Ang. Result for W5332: 8.46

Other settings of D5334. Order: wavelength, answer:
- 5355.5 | 9.09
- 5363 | 9.02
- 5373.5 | 8.72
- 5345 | 8.88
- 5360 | 9.44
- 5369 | 8.58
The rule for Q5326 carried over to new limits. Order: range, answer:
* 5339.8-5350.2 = 8.5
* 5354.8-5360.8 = 9.09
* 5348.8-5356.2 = 9.05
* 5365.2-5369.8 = 8.58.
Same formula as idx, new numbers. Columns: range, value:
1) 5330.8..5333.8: 8.56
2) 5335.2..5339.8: 8.44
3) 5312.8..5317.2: 9.33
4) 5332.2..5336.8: 8.64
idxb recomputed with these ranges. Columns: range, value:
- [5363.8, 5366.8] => 8.86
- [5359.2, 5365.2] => 9.16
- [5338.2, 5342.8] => 8.64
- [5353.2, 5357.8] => 9.1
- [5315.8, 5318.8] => 9.33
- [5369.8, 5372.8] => 8.28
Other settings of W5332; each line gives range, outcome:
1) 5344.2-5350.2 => 8.94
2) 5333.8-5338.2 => 8.63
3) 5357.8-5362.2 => 9.36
